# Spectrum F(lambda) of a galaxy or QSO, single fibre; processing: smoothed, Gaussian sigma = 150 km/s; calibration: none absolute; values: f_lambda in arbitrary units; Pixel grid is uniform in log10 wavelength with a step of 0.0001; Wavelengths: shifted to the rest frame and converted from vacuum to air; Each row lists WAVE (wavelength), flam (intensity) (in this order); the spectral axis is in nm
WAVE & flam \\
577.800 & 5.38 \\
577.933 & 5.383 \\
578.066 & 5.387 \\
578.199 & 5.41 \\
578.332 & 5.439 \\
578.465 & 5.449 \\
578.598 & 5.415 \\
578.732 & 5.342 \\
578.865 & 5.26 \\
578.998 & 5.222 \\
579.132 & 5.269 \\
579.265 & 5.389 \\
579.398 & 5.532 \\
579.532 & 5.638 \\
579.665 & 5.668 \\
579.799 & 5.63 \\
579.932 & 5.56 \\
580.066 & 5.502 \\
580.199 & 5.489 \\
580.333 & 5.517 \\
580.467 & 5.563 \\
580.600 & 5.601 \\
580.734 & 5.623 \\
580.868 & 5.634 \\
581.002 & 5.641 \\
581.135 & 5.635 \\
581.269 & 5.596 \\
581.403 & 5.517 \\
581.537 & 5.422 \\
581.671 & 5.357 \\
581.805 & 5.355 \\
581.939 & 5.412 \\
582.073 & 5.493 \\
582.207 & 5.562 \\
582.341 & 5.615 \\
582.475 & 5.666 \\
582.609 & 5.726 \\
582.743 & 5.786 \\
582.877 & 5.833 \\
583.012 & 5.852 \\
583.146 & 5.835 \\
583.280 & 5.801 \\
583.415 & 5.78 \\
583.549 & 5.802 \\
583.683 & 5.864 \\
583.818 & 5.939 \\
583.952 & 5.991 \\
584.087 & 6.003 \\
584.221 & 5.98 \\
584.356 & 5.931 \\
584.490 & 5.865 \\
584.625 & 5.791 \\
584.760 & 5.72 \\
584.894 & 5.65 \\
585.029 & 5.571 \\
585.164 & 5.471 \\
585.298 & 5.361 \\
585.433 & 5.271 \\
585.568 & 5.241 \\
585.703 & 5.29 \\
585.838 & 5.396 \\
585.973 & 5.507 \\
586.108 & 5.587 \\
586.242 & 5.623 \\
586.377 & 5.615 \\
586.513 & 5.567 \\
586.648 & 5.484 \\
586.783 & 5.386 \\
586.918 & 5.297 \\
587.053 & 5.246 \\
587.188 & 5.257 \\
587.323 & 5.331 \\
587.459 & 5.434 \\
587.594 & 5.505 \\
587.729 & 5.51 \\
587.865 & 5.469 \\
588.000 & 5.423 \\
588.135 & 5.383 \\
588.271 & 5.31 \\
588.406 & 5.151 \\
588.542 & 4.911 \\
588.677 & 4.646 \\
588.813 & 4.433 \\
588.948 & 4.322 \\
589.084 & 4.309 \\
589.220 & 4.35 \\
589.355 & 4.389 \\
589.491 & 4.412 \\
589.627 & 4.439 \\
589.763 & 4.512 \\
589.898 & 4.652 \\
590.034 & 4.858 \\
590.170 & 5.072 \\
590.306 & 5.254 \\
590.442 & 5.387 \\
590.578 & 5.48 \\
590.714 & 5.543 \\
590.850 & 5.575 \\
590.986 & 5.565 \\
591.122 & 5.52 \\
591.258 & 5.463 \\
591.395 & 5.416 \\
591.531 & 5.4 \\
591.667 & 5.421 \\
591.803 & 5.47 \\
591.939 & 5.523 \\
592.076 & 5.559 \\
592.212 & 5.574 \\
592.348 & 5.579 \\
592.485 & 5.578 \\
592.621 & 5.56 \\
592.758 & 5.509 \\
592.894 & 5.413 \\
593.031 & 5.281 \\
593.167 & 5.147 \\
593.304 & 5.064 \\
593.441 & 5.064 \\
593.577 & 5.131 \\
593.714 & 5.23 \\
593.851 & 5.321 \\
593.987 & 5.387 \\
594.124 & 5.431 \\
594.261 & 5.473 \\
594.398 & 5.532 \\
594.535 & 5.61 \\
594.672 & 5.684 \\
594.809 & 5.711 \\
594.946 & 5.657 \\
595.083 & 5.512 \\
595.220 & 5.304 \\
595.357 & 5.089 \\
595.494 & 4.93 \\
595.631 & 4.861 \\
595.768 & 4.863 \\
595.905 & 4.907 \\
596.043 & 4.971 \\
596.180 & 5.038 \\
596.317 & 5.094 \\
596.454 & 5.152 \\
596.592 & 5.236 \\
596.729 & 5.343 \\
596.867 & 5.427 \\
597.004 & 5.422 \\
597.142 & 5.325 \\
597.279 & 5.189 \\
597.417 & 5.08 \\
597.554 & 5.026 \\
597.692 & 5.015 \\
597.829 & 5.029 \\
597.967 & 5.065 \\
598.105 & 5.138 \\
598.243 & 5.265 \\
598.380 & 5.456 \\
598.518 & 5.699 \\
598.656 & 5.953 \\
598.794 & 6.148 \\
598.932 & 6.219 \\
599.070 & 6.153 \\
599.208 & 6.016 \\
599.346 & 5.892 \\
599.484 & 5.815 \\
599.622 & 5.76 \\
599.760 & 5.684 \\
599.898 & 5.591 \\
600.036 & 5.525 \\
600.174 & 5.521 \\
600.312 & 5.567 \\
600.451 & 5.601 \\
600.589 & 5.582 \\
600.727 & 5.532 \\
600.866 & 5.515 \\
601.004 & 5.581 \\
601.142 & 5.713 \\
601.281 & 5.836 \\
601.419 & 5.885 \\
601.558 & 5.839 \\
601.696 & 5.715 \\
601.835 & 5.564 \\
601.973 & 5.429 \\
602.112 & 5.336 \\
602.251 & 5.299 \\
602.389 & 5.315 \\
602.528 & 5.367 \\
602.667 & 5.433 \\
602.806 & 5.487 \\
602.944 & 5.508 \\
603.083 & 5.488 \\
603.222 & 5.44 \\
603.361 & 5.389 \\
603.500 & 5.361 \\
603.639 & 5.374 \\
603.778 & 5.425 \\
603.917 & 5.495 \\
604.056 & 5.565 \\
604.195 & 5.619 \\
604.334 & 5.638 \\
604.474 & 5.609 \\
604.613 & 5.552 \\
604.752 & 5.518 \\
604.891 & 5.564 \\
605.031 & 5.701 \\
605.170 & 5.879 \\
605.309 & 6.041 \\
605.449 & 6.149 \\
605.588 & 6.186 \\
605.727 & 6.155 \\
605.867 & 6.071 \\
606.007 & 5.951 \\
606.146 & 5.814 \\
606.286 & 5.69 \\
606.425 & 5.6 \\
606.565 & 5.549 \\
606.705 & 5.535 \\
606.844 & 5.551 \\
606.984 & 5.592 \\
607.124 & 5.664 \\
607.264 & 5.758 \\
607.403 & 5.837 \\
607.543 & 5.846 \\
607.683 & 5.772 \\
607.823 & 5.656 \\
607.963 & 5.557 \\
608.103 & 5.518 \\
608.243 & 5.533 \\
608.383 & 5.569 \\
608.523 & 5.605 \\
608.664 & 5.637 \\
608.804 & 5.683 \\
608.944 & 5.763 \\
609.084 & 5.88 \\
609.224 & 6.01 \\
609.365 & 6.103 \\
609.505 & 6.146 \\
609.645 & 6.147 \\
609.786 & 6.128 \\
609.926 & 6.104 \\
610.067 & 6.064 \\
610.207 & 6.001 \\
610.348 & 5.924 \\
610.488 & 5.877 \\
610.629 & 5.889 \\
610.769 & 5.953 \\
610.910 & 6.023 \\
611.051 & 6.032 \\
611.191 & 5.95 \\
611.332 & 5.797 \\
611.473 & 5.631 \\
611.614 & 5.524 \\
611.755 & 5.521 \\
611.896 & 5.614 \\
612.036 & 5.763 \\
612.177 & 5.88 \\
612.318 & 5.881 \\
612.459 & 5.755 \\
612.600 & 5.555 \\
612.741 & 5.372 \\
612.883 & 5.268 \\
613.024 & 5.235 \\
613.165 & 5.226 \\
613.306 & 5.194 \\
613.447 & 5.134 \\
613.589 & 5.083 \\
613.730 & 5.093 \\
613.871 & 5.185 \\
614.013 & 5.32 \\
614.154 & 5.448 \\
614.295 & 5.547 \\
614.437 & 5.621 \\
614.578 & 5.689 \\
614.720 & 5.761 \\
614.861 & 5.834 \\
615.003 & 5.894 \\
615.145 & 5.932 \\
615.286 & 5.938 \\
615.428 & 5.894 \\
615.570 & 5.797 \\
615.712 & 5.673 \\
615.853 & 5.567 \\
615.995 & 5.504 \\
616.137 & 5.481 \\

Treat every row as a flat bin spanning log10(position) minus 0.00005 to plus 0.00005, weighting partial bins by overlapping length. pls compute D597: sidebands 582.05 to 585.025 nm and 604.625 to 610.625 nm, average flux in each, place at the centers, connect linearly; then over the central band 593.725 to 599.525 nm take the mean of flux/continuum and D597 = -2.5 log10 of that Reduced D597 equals 0.08 mag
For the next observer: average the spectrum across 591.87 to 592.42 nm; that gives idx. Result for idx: 5.56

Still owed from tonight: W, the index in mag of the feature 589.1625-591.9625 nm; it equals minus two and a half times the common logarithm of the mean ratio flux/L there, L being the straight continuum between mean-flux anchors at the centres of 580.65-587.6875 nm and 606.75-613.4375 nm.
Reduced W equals 0.10 mag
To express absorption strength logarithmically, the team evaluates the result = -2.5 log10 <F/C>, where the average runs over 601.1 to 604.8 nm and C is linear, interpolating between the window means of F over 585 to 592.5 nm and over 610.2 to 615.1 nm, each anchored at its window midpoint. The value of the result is -0.01 mag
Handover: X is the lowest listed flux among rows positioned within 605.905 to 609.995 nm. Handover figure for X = 5.518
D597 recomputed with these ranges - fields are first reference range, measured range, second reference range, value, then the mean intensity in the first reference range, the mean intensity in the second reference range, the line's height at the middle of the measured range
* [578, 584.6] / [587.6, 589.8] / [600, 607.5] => 0.16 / 5.61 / 5.63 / 5.62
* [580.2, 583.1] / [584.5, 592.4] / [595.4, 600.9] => 0.05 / 5.59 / 5.41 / 5.52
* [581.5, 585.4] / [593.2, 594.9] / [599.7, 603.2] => 0.05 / 5.7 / 5.56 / 5.62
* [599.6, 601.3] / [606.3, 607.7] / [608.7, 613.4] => 0.01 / 5.61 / 5.78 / 5.71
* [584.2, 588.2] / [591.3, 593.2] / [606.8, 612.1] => 0.02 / 5.5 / 5.81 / 5.58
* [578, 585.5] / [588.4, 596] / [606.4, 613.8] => 0.09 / 5.6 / 5.7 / 5.64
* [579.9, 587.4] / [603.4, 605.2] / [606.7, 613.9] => 0.02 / 5.6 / 5.7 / 5.67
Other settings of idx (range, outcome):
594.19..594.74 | 5.57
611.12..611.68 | 5.73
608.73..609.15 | 5.78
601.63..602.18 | 5.51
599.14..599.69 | 5.87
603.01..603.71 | 5.41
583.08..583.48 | 5.8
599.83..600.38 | 5.56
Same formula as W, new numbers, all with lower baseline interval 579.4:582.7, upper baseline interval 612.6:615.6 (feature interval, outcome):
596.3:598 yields 0.07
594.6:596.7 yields 0.07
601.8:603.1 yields 0.02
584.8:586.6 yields 0.01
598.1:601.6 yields -0.04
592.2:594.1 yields 0.04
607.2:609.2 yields -0.04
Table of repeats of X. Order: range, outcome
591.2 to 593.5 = 5.064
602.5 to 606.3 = 5.361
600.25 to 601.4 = 5.515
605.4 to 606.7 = 5.549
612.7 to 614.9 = 5.083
